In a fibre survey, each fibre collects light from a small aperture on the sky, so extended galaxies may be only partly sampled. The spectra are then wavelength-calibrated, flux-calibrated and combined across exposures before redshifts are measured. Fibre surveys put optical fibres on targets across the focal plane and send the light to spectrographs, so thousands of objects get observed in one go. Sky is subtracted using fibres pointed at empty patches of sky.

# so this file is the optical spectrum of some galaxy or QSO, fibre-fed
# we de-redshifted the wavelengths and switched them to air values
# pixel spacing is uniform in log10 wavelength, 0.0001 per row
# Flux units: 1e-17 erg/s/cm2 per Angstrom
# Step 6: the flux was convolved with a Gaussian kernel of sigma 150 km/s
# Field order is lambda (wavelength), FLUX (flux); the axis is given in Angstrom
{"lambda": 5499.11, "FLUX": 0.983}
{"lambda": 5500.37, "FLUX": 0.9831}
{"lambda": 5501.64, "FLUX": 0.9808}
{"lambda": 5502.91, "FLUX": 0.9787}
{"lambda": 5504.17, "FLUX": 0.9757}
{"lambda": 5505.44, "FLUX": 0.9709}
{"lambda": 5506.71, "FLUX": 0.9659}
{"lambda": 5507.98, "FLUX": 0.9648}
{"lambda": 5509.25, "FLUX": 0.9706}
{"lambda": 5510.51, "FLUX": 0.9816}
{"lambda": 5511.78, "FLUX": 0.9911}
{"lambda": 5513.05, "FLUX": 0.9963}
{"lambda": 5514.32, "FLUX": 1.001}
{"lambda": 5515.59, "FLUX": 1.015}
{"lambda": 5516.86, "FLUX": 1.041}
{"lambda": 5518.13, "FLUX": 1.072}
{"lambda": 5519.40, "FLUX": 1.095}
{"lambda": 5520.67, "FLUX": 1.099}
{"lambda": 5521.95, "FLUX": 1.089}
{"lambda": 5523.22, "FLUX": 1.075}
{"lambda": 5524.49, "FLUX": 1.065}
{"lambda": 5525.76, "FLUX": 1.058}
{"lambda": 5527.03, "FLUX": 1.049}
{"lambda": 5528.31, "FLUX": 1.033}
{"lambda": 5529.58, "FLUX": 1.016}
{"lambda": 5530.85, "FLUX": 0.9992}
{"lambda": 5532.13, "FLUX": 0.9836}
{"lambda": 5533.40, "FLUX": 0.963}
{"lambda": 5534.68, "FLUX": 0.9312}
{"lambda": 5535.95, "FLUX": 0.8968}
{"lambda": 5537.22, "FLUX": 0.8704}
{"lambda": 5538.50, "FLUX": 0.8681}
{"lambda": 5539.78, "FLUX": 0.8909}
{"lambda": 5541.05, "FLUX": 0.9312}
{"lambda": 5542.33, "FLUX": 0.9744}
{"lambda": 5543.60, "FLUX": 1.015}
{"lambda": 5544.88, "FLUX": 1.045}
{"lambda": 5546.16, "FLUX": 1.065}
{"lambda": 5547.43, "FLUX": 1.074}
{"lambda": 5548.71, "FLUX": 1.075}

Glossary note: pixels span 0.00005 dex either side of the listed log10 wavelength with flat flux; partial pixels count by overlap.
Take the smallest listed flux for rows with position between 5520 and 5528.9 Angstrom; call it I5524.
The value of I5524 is 1.033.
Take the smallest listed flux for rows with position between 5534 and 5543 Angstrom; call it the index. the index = 0.8681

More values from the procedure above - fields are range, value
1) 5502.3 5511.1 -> 0.9648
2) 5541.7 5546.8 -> 0.9744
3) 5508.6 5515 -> 0.9706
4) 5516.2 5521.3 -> 1.041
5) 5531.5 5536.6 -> 0.8968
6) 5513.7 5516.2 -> 1.001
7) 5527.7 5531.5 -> 0.9992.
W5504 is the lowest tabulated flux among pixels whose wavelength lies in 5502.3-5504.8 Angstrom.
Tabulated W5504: 0.9757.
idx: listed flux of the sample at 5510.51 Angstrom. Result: 0.9816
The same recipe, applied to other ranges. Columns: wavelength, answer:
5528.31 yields 1.033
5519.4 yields 1.095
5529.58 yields 1.016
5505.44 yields 0.9709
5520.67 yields 1.099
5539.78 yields 0.8909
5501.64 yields 0.9808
